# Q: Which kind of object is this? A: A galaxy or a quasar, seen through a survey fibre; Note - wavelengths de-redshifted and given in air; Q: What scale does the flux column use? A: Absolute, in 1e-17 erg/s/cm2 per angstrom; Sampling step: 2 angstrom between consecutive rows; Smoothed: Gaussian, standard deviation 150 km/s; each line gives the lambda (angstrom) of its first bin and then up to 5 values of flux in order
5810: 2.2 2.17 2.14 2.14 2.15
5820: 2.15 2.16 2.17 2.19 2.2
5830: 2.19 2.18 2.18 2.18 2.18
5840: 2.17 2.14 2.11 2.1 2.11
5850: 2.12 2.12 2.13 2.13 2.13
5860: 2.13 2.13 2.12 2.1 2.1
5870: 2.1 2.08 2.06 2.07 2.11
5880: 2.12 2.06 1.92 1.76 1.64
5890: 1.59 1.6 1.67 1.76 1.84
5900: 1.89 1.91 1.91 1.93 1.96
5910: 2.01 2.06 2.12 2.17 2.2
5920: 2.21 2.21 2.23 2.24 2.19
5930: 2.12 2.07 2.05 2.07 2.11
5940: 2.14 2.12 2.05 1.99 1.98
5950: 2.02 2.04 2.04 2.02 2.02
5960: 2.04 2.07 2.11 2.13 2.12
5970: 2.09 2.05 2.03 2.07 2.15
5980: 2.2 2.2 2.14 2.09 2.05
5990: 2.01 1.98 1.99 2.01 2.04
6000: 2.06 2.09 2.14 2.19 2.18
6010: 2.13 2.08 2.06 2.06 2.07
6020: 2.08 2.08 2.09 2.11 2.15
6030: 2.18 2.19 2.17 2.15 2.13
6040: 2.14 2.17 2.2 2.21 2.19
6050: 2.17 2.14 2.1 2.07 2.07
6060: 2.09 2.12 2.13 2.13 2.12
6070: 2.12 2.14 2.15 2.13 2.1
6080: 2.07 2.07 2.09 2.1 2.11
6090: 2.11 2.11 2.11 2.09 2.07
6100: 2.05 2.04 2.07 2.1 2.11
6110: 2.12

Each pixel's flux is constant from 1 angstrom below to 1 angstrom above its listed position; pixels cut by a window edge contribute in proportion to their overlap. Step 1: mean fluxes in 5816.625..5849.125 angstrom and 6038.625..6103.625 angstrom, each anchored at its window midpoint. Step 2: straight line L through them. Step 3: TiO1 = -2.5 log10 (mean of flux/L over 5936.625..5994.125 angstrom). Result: 0.03 mag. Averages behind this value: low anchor 2.16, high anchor 2.12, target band 2.07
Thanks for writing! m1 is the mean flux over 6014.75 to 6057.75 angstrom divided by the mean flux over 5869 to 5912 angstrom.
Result 1.1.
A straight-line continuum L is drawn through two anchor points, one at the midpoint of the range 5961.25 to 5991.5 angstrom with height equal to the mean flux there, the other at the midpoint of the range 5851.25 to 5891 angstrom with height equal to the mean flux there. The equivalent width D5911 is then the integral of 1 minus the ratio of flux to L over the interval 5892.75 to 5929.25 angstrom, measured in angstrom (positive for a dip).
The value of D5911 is 0.54 angstrom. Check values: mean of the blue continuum 2.03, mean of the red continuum 2.1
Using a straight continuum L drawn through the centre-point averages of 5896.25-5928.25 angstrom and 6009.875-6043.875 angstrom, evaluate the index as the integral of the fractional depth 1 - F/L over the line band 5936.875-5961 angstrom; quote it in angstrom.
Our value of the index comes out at 0.35 angstrom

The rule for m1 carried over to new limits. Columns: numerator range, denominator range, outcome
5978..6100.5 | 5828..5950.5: 1.03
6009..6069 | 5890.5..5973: 1.04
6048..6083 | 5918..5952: 1.00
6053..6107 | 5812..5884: 0.99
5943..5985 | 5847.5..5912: 1.05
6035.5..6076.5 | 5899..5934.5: 1.03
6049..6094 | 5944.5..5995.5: 1.02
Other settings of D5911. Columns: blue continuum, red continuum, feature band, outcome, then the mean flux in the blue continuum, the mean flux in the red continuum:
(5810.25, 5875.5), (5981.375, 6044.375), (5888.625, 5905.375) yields 2.8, 2.14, 2.11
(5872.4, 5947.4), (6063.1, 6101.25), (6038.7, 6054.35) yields -0.6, 2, 2.1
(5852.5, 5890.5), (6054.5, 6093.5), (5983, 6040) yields -0.4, 2.03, 2.11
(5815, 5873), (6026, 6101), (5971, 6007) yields 0.8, 2.14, 2.13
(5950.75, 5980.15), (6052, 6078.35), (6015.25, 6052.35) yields -0.7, 2.07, 2.11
